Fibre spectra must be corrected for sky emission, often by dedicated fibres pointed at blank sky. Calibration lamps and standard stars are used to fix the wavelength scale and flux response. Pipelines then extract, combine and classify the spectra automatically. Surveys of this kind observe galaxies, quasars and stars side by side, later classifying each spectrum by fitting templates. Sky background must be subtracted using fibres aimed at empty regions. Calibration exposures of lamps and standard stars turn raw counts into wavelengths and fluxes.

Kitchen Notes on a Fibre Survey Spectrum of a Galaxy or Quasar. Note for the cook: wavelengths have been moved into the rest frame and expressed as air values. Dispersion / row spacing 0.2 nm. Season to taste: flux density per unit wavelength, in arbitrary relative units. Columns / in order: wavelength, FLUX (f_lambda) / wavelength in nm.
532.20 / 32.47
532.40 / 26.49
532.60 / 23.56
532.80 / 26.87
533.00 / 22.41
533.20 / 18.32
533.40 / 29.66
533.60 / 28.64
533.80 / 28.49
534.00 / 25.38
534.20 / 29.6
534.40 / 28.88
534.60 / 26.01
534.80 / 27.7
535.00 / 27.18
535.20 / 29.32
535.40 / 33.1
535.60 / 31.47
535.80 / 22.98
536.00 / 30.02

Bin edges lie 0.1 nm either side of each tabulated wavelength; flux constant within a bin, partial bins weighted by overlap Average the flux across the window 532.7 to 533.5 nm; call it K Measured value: 24.3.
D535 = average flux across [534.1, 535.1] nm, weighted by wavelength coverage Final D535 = 27.9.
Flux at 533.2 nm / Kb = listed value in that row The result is 18.32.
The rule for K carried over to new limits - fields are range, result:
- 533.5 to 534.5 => 28.2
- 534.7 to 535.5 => 29.3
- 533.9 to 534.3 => 27.5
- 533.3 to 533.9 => 28.9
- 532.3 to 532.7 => 25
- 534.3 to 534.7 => 27.4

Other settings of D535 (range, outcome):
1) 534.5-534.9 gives 26.9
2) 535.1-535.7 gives 31.3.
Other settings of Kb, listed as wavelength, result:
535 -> 27.18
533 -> 22.41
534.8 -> 27.7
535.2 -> 29.32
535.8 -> 22.98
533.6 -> 28.64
